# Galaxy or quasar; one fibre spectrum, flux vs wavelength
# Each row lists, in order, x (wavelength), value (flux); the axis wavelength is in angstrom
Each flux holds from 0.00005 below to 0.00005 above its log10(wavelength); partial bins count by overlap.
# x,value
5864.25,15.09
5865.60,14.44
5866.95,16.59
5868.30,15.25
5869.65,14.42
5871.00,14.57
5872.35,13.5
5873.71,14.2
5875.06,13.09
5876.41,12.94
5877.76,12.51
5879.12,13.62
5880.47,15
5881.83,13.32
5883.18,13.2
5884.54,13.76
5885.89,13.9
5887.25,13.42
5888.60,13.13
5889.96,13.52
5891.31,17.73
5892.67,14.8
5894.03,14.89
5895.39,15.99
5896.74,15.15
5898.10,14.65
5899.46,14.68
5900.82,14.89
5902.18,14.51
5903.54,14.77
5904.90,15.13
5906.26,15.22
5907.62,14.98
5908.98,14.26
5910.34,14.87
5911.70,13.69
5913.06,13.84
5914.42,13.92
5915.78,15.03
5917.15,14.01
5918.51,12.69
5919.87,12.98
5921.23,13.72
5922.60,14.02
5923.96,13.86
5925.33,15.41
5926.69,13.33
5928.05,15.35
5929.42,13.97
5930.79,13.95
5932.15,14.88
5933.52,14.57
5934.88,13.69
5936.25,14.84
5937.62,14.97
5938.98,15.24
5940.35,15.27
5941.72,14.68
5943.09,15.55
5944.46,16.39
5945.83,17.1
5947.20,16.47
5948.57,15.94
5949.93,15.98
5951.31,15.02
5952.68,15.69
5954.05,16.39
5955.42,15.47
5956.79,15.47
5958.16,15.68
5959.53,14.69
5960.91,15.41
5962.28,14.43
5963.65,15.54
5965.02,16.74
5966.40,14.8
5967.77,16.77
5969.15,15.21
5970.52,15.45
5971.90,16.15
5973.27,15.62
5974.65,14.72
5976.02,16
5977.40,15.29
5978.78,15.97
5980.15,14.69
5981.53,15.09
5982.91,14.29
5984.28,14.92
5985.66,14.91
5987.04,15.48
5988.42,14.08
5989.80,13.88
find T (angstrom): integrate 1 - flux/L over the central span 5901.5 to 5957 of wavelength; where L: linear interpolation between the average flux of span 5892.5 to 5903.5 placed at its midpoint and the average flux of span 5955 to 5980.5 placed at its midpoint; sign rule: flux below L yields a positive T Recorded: 1.4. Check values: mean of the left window 14.9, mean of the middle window 14.8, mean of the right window 15.5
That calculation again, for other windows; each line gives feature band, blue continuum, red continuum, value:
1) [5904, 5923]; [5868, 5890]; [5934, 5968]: 0.5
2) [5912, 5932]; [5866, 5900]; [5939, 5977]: 1.3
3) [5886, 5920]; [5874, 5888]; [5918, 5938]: -1.8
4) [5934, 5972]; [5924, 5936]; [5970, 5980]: -1.4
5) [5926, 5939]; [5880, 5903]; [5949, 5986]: 0.5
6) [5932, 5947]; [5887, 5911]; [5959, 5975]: 0.0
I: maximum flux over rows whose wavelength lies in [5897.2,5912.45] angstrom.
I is 15.22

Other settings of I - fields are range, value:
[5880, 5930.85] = 17.73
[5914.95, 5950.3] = 17.1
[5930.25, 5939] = 15.24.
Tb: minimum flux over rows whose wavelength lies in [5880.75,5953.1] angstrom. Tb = 12.69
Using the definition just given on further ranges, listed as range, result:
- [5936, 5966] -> 14.43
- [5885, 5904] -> 13.13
